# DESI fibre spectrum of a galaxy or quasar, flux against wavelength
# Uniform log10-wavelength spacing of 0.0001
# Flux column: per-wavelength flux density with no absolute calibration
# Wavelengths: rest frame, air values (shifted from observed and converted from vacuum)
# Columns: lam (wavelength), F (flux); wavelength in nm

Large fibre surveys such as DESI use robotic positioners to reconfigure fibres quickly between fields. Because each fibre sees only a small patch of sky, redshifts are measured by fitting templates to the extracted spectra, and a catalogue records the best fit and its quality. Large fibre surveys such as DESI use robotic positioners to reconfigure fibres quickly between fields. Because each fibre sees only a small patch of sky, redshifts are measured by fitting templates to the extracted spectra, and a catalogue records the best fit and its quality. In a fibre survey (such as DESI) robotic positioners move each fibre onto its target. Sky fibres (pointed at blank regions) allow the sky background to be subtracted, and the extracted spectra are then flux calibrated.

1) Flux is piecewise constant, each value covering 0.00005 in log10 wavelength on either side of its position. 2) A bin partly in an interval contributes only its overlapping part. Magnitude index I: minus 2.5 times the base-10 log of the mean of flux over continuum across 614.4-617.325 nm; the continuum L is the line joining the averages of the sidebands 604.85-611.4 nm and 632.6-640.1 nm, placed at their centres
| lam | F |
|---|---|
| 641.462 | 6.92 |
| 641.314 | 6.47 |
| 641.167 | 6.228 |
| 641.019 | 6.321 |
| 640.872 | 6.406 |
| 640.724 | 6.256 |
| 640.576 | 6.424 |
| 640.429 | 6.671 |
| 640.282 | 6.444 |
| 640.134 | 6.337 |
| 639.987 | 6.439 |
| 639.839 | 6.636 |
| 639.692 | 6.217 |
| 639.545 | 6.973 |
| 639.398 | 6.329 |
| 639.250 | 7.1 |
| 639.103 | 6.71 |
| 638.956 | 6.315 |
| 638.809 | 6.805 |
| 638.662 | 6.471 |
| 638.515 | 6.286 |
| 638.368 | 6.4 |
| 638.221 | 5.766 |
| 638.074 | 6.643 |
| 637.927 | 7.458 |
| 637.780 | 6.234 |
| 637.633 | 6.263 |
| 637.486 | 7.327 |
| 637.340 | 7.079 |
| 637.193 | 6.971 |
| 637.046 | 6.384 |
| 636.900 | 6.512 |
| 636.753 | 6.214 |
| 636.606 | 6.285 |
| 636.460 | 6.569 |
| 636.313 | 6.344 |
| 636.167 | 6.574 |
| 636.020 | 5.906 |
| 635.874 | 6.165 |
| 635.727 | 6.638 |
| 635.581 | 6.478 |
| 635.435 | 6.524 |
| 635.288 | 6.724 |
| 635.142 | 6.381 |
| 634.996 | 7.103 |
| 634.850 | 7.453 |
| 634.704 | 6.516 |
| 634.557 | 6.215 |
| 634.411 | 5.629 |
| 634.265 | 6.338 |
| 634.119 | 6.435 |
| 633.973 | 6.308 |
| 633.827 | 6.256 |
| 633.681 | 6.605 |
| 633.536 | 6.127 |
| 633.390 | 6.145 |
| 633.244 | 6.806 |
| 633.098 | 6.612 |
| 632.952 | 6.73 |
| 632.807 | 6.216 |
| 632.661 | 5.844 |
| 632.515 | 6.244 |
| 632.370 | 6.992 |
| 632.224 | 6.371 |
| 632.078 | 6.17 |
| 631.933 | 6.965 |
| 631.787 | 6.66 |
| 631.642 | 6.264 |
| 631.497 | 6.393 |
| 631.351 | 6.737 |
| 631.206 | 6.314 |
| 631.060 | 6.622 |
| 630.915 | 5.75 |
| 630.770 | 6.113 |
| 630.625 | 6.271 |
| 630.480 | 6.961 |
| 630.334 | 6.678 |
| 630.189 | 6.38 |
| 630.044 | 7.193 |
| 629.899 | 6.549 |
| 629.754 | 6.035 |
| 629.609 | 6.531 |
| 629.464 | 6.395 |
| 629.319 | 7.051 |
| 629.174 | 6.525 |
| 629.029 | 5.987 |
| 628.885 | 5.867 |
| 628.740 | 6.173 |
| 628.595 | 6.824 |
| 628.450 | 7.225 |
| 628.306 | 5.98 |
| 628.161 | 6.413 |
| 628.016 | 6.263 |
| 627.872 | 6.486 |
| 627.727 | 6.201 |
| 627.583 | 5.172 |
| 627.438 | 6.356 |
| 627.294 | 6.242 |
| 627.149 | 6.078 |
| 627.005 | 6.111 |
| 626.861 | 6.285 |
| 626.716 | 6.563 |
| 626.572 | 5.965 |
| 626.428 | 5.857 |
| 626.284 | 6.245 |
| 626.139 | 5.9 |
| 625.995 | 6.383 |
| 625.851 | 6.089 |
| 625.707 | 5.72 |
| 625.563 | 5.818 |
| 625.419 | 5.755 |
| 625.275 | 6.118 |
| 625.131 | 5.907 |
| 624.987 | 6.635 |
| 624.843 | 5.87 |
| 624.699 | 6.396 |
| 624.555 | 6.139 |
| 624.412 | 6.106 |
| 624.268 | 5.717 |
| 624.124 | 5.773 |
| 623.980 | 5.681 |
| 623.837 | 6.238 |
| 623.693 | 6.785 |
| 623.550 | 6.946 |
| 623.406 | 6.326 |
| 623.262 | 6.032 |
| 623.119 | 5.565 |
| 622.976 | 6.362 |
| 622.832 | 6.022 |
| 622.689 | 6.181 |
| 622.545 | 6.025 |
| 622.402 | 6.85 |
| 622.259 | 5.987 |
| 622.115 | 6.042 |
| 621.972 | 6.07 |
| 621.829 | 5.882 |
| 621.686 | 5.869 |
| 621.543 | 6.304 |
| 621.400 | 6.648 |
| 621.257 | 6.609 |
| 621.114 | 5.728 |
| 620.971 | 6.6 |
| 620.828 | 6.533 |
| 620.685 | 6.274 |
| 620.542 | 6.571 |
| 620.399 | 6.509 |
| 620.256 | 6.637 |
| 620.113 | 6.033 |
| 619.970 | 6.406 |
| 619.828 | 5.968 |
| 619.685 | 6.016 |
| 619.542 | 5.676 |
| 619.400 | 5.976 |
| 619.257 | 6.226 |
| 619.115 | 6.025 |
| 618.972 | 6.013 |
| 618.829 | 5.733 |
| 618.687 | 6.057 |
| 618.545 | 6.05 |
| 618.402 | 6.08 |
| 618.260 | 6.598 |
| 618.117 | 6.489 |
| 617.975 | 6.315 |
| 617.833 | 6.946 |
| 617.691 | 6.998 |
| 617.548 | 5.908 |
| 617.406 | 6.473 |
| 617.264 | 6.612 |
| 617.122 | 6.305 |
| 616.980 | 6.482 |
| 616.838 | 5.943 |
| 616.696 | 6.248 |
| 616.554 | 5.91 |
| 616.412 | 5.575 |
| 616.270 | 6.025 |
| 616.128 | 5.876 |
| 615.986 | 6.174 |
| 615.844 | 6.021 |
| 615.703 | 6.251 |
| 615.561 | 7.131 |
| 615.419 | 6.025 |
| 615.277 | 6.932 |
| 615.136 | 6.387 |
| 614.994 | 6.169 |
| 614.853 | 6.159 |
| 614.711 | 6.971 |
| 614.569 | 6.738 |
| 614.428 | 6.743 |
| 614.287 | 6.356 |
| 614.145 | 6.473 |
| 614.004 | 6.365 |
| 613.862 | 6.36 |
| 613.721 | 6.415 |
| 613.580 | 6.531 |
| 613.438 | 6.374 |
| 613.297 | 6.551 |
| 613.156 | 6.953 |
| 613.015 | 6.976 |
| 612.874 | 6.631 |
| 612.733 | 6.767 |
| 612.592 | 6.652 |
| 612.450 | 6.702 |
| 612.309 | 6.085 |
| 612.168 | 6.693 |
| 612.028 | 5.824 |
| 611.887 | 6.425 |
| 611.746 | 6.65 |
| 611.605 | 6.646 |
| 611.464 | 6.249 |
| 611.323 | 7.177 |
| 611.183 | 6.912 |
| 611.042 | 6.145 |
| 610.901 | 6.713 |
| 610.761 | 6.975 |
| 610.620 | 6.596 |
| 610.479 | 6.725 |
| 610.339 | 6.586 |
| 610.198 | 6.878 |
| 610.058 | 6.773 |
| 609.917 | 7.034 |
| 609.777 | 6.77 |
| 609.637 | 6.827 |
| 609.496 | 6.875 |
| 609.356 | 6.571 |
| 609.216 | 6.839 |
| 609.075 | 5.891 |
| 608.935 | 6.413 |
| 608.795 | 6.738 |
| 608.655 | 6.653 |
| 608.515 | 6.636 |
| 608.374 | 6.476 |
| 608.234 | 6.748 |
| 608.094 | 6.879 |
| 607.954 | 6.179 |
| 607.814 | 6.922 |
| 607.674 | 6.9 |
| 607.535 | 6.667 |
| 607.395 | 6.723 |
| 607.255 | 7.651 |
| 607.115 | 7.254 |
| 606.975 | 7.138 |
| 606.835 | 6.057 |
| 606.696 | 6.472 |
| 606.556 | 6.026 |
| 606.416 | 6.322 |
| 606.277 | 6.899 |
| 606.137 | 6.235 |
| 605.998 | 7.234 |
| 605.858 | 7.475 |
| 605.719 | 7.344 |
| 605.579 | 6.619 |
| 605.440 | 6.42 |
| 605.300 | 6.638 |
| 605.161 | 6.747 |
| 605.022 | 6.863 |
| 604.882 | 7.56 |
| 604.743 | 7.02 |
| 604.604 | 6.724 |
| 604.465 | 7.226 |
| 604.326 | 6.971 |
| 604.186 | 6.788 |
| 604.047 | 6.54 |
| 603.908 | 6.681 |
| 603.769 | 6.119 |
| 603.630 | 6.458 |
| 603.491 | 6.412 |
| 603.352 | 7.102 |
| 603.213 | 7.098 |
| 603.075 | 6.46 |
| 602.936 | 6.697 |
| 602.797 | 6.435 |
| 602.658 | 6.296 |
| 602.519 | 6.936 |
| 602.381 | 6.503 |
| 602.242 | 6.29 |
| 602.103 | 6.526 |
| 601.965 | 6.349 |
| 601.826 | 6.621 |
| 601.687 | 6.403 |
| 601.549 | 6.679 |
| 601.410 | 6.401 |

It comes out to 0.06 mag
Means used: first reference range 6.74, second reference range 6.5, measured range 6.31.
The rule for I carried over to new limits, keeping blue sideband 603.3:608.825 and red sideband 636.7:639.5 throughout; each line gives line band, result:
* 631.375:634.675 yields 0.040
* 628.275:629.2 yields 0.044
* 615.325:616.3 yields 0.080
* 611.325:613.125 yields 0.028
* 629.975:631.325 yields 0.026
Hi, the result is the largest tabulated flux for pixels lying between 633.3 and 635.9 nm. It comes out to 7.453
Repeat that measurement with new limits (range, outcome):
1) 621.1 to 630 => 7.225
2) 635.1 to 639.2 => 7.458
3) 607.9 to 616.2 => 7.177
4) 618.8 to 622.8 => 6.85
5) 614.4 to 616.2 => 7.131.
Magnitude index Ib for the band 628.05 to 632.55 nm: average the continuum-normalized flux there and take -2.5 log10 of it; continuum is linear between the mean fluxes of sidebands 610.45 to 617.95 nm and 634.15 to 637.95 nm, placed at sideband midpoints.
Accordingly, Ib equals 0.01 mag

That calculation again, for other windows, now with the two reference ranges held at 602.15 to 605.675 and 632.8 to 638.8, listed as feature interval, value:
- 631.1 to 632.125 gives 0.00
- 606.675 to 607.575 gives -0.03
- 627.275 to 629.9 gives 0.04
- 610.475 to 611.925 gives 0.00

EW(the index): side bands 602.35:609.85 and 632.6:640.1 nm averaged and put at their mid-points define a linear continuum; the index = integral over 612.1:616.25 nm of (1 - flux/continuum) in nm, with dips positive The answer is 0.11 nm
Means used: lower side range 6.73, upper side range 6.5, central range 6.49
